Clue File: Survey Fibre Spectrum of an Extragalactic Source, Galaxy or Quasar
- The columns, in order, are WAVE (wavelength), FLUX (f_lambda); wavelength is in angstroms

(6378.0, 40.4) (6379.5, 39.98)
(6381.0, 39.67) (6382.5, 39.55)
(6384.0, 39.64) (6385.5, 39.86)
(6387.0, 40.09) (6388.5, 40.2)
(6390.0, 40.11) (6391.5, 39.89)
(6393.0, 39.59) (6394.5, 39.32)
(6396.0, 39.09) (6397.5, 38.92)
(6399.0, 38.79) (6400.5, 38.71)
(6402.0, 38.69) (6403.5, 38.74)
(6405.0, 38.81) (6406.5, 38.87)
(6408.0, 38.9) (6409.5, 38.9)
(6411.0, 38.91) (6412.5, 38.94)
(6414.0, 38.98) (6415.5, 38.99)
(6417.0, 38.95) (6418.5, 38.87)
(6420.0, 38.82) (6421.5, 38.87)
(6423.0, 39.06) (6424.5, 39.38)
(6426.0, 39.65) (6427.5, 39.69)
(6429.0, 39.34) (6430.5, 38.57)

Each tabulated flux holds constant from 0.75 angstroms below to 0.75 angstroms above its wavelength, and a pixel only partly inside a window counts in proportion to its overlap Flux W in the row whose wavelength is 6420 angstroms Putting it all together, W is 38.82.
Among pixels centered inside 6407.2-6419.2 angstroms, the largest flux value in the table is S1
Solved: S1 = 38.99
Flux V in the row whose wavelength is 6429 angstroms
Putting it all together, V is 39.34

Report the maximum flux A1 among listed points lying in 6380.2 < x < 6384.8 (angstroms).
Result 39.67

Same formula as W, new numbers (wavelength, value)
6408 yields 38.9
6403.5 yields 38.74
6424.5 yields 39.38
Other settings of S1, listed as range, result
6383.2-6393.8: 40.2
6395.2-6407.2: 39.09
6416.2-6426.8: 39.65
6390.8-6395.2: 39.89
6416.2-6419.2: 38.95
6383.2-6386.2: 39.86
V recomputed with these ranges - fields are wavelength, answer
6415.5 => 38.99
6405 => 38.81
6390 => 40.11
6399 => 38.79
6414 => 38.98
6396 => 39.09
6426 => 39.65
